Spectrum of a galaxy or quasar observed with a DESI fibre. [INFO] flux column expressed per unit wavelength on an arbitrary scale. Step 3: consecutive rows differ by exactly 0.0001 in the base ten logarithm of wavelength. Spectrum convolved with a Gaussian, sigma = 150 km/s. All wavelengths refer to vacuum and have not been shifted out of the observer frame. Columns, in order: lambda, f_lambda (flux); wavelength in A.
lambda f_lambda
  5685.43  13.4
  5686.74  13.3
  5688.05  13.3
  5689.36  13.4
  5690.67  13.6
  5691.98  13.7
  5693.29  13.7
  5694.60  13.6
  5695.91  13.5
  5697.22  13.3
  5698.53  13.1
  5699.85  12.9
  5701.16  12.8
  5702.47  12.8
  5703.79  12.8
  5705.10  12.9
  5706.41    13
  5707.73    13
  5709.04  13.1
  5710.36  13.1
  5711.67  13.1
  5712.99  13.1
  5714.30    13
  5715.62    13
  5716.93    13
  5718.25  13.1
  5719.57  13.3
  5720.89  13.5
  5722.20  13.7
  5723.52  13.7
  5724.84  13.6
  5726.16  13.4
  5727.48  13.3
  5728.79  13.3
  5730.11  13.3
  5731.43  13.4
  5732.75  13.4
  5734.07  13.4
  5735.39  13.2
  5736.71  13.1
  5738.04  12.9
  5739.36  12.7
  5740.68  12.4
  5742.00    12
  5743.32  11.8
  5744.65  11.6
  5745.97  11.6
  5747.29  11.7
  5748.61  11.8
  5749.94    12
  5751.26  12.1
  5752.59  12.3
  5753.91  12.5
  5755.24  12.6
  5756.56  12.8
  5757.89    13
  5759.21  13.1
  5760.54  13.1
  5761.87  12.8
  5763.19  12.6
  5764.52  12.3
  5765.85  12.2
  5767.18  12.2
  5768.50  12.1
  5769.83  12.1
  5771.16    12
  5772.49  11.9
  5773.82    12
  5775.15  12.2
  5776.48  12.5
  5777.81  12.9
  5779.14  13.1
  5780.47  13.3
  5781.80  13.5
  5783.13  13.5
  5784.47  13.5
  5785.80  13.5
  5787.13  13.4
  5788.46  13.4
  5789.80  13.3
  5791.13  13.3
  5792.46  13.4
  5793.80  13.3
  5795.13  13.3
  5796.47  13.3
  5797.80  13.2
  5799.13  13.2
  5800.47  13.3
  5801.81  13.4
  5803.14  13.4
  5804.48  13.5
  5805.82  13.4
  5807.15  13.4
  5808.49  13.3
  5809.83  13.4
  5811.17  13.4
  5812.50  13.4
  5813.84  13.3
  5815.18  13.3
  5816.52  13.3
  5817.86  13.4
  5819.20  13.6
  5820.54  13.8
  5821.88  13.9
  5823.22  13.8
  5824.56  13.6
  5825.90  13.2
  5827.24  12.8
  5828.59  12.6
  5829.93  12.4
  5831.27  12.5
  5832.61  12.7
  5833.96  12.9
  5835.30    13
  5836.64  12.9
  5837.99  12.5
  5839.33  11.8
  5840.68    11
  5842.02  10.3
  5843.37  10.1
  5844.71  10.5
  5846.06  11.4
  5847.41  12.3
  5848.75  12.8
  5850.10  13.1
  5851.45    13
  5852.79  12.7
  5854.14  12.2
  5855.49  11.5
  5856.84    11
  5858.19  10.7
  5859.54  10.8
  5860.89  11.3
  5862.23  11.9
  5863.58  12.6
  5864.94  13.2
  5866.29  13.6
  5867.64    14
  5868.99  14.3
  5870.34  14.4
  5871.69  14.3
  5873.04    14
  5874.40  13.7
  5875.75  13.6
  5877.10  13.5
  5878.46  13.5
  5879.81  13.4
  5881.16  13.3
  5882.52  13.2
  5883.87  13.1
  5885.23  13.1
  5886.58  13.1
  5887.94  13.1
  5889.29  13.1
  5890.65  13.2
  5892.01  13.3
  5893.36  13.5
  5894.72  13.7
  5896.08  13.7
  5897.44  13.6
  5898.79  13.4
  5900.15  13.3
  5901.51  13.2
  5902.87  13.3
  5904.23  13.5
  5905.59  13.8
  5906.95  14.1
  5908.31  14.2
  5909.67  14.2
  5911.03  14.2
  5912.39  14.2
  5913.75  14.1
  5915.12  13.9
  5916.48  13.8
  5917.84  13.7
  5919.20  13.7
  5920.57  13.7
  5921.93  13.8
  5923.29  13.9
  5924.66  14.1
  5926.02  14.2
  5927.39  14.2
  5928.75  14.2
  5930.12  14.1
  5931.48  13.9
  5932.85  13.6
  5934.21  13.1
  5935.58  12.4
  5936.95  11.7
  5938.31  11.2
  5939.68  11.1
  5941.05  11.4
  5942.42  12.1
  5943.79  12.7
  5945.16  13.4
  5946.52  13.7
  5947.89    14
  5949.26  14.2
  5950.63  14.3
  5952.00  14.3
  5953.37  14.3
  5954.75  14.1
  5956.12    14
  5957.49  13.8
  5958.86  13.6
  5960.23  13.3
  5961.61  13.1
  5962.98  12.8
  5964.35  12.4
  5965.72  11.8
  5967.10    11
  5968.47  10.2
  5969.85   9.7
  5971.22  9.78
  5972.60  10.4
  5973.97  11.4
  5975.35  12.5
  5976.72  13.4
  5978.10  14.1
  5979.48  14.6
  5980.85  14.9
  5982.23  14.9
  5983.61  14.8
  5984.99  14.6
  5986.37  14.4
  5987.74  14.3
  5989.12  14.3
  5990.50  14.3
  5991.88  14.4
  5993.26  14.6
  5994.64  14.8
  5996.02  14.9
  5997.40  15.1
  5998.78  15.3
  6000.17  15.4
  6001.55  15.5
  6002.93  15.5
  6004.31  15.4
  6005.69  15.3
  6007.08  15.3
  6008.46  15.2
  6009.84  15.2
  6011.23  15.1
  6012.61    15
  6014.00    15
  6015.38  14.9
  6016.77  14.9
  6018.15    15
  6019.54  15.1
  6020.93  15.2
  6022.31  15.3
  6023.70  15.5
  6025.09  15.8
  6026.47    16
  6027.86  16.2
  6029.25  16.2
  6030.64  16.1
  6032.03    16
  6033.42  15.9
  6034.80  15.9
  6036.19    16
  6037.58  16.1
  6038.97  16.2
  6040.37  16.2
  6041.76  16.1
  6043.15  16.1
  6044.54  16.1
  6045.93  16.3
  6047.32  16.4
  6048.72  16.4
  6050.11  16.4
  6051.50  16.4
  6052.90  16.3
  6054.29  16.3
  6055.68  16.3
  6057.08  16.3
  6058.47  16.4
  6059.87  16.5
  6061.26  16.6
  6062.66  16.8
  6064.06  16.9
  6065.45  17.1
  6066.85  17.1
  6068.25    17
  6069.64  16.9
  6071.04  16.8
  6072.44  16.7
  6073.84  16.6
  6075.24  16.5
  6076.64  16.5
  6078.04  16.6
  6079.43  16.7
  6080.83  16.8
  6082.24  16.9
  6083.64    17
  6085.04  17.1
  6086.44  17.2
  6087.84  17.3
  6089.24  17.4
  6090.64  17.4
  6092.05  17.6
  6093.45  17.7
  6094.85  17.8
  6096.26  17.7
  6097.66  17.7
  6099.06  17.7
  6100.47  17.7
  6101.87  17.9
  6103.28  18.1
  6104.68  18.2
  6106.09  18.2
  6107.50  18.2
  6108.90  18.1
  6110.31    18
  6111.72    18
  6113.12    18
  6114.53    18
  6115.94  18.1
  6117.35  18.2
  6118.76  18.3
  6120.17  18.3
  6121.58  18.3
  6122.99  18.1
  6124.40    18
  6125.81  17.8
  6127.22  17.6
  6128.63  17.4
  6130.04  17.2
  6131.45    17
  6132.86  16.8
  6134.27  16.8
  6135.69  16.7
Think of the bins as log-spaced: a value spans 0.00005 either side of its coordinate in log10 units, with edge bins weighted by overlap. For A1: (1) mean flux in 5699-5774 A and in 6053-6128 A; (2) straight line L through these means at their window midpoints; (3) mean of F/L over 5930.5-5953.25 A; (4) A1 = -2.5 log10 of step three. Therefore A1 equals 0.19 mag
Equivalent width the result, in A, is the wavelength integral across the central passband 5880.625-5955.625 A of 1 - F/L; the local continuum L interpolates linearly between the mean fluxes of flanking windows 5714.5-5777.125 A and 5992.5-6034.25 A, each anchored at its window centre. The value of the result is 4.79 A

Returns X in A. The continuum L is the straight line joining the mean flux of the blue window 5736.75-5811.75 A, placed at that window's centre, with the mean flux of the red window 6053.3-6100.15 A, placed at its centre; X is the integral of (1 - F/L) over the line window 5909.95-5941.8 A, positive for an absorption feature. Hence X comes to 3.1 A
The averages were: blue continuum 12.8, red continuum 17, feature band 13.4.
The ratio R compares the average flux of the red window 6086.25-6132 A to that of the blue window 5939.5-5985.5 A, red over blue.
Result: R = 1.4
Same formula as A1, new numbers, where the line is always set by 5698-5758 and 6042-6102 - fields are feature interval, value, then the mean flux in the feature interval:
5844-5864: 0.206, 11.8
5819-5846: 0.132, 12.4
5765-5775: 0.108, 12.1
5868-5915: 0.086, 13.6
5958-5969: 0.255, 12.3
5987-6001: 0.086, 14.7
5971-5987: 0.177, 13.4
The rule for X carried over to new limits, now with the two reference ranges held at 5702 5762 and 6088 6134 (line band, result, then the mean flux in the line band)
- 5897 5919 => 2.00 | 13.8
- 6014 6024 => 0.91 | 15.1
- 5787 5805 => 0.47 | 13.3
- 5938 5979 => 8.26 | 12.6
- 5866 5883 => 1.10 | 13.8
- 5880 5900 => 2.15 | 13.3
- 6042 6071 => 0.97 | 16.5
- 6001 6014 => 0.95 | 15.3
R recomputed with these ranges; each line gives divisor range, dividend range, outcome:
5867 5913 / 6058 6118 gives 1.27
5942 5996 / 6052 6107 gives 1.28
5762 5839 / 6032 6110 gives 1.29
